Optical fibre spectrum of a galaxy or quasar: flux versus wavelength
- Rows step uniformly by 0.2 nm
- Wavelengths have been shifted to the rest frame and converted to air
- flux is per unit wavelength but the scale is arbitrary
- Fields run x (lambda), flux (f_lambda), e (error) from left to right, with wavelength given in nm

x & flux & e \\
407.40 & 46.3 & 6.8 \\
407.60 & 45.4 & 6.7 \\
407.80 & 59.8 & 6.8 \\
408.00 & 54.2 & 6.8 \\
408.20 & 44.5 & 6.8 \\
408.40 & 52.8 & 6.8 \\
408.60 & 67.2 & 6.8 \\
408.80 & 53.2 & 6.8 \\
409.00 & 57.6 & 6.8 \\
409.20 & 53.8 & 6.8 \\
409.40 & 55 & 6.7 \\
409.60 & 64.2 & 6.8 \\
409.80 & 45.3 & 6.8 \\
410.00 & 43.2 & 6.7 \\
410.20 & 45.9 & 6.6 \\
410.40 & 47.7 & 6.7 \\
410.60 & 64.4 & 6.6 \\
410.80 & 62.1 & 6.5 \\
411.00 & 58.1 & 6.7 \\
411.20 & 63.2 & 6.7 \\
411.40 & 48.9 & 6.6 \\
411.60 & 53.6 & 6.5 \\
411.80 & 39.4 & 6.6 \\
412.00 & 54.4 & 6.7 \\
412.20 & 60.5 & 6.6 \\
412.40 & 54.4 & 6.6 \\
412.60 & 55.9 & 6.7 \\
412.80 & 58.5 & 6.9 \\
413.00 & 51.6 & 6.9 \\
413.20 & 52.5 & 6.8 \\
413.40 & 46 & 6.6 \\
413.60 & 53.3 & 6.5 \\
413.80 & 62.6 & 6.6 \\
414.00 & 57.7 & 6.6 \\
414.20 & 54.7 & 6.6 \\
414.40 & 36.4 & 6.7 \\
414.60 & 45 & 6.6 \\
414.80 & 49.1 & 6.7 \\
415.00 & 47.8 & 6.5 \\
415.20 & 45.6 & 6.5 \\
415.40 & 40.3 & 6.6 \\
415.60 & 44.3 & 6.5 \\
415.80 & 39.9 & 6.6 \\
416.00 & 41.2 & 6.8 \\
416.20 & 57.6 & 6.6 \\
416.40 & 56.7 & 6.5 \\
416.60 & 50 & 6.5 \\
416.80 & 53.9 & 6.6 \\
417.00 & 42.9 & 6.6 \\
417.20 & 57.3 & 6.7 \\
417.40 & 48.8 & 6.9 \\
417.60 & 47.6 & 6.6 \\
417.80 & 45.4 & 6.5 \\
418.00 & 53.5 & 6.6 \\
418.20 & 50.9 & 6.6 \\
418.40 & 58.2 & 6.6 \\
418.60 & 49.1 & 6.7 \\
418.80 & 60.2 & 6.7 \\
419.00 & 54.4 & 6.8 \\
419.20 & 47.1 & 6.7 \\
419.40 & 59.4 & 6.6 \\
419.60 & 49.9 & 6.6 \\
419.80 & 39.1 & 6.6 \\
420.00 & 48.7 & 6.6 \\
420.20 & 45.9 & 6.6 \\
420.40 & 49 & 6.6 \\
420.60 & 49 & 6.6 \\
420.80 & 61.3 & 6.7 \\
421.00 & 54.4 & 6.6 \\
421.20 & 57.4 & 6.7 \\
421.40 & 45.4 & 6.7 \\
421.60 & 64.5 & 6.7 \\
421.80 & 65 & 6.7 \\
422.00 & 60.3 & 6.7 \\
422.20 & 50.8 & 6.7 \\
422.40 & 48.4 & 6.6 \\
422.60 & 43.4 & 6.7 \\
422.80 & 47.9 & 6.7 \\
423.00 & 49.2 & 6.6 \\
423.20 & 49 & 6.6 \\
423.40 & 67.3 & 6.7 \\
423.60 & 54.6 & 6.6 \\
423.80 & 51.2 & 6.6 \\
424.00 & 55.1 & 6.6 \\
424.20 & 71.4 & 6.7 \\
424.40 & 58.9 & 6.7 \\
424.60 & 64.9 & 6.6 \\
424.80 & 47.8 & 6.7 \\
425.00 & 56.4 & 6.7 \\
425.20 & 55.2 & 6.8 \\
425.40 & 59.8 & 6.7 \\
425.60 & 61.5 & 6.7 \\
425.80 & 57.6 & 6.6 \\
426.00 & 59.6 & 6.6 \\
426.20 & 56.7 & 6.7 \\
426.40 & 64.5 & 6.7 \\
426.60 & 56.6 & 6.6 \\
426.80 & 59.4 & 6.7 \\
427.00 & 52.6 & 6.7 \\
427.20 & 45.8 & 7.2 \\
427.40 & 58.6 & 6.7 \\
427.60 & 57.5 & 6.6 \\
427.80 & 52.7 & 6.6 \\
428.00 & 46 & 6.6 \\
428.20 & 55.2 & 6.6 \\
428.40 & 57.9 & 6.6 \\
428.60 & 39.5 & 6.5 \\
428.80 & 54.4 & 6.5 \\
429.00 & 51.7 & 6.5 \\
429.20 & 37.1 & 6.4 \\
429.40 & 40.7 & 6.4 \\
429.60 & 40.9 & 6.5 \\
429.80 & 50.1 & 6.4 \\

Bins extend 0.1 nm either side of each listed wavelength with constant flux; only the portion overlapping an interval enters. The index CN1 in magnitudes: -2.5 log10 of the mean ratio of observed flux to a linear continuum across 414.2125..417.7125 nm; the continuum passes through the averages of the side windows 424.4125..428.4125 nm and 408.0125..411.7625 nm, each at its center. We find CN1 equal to 0.159 mag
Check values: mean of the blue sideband 54.2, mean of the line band 47.5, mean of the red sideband 56.3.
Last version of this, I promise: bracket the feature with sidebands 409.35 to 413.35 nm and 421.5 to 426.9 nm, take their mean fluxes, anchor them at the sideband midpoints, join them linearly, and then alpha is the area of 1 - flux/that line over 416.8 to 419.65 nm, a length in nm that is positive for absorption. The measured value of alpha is 0.19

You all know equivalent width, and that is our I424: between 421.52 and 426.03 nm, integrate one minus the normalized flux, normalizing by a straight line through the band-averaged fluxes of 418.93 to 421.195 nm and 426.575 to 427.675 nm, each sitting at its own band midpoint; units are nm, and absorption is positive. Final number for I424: -0.29 nm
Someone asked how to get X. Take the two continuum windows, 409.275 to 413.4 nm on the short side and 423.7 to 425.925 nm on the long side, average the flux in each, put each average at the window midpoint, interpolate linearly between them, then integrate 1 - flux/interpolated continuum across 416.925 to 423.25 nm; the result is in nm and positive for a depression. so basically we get 0.55 nm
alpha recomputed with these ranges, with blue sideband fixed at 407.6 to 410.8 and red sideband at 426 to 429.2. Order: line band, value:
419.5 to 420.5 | 0.13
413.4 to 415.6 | 0.20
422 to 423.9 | 0.07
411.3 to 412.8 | 0.03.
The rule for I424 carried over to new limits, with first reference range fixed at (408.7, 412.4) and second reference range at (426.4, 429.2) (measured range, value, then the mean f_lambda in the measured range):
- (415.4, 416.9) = 0.141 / 48.5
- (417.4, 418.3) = 0.070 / 49.3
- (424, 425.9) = -0.219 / 59.1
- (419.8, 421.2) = 0.061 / 50.9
